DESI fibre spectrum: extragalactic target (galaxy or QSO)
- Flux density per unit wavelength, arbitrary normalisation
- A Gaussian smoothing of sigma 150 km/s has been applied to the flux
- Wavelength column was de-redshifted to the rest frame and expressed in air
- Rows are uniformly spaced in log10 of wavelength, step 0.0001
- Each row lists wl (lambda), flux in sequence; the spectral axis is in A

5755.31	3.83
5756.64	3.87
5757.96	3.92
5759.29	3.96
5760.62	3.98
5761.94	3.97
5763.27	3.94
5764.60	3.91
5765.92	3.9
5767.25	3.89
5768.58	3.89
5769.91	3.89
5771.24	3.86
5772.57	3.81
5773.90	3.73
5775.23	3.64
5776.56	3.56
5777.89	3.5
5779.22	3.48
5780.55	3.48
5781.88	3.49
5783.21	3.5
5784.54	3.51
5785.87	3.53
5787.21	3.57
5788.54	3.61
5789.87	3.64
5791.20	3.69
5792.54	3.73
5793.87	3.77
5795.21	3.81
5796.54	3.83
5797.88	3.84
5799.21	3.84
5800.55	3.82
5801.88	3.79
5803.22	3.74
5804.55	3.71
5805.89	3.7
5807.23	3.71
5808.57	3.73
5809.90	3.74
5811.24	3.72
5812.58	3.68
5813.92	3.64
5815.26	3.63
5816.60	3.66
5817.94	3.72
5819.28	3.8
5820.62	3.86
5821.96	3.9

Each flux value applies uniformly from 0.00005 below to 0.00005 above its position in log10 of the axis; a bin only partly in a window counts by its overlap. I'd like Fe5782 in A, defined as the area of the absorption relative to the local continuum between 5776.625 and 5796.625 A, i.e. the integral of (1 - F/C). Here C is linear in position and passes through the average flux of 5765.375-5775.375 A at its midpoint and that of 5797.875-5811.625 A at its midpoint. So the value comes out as 1.02 A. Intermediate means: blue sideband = 3.83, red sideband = 3.76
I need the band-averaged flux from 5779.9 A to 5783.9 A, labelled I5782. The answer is 3.49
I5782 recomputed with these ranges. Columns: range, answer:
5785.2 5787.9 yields 3.55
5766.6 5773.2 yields 3.86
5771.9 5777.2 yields 3.68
